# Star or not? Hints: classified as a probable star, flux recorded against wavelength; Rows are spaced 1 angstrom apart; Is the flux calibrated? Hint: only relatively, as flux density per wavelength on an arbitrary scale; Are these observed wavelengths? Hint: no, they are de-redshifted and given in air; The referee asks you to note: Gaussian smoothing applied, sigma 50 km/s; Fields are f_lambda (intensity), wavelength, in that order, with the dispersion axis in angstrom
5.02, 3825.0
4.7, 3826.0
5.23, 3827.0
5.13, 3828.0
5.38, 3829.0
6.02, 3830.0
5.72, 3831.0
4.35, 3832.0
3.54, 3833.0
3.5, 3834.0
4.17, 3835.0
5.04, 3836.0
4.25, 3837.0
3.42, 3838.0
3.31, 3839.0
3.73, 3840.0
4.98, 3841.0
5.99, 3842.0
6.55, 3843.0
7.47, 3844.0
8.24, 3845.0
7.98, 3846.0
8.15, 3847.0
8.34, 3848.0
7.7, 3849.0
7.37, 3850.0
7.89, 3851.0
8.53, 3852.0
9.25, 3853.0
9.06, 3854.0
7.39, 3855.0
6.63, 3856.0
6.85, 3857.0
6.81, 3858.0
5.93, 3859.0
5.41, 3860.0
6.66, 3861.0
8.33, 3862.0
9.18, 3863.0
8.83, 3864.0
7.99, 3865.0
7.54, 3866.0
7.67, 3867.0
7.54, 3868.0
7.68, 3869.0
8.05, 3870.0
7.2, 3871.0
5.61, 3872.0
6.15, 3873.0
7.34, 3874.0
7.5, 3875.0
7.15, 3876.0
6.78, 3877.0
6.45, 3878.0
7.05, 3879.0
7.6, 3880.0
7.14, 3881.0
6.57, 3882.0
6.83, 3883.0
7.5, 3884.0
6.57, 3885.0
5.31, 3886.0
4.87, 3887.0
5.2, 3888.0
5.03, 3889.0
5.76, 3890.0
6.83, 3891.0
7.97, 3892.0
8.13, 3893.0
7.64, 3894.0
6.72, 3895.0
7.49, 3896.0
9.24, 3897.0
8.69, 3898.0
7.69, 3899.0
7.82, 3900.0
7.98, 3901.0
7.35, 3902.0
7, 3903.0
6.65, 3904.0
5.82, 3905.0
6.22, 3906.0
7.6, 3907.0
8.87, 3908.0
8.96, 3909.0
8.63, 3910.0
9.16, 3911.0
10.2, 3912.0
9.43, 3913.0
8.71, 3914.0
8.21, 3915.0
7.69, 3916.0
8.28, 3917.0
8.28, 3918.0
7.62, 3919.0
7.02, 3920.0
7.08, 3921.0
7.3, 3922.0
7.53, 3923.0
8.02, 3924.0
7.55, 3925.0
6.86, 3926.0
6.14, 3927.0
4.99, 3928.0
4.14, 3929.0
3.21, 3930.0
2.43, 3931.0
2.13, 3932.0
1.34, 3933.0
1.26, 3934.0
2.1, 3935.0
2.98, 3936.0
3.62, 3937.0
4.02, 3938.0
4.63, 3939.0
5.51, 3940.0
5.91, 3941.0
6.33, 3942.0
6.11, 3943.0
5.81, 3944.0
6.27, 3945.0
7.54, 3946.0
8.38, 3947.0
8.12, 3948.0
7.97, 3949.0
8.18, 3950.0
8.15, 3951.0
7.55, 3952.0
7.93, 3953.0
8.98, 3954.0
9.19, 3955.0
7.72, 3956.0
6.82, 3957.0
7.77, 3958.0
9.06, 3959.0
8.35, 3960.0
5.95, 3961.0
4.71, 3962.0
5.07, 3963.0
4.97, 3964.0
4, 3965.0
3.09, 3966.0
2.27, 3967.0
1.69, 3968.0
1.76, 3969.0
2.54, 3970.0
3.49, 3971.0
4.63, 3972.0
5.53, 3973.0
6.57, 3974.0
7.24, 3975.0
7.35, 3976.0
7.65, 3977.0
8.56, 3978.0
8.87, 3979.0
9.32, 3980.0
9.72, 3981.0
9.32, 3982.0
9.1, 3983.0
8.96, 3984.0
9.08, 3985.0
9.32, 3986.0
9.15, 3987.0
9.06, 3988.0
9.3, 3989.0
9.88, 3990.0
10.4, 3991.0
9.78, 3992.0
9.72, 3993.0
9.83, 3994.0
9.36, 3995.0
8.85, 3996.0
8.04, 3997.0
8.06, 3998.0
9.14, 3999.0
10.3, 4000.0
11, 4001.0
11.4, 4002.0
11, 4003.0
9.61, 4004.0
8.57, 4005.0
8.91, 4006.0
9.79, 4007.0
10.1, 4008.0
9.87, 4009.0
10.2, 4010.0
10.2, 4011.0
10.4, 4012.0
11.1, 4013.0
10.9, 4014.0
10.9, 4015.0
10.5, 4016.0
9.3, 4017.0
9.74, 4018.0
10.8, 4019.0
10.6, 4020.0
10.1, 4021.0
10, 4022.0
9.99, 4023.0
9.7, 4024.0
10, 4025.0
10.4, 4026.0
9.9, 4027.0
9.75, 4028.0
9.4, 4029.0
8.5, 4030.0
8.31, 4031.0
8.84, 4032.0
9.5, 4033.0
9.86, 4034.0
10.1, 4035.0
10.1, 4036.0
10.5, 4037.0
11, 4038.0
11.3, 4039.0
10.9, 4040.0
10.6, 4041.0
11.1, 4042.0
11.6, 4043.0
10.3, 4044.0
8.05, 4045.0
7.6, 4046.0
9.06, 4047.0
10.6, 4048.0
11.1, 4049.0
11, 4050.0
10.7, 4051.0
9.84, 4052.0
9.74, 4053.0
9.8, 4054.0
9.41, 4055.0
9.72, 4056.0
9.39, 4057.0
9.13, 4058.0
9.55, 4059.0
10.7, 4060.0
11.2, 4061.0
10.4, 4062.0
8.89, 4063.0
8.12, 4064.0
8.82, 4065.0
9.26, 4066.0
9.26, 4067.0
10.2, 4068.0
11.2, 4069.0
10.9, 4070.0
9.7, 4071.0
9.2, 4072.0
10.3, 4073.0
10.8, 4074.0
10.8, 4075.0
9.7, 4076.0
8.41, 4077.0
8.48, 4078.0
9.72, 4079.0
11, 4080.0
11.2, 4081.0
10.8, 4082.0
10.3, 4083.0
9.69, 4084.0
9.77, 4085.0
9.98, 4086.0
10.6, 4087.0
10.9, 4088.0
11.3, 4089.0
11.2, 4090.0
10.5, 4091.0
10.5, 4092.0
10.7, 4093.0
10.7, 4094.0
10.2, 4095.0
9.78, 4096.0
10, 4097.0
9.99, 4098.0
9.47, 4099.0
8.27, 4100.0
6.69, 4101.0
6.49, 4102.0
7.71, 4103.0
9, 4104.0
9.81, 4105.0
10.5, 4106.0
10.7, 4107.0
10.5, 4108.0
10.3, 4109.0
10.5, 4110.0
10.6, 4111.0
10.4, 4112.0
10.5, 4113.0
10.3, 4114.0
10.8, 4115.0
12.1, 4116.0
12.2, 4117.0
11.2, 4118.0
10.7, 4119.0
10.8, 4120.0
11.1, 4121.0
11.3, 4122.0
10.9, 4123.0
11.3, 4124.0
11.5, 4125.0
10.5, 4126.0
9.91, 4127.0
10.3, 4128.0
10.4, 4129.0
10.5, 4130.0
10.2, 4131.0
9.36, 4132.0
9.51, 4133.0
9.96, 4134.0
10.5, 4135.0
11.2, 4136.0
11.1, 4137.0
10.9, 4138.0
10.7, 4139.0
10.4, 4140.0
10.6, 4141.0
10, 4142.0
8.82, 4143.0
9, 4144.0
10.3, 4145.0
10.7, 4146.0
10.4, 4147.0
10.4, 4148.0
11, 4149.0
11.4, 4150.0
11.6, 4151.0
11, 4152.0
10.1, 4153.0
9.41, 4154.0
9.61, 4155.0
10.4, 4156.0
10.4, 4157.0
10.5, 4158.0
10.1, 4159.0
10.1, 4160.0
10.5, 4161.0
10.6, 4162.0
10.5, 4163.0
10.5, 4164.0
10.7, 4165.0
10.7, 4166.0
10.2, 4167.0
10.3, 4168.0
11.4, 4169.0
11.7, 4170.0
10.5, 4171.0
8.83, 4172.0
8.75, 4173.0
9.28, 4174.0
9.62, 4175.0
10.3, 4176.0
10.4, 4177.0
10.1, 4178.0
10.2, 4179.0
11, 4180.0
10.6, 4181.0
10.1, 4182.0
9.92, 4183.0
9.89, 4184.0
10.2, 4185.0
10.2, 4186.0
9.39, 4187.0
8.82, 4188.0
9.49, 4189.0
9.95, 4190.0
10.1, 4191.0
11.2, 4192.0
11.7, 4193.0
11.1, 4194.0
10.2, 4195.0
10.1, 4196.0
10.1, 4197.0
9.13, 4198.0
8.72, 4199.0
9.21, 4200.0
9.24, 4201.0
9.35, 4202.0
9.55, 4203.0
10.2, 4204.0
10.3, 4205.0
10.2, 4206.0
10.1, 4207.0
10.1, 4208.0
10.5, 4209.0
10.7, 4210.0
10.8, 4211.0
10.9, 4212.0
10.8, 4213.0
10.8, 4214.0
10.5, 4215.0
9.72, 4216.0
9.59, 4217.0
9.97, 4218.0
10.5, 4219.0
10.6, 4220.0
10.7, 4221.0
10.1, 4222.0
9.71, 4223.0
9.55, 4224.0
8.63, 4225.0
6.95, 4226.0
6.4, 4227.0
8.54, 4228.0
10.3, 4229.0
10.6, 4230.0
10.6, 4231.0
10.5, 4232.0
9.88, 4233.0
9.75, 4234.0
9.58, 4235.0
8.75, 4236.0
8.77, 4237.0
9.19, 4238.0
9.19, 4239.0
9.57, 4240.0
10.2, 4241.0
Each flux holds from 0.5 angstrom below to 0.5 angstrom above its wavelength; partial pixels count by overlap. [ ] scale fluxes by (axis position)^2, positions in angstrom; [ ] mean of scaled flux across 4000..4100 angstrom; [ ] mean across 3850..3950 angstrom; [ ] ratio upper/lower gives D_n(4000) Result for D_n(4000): 1.6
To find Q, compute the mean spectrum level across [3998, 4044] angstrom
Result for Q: 10.1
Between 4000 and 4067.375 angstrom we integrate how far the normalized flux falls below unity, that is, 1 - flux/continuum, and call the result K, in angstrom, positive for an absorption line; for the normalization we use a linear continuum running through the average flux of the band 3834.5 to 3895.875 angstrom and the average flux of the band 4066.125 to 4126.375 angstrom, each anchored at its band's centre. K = -4.9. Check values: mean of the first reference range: 6.84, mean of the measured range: 9.97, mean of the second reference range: 10.2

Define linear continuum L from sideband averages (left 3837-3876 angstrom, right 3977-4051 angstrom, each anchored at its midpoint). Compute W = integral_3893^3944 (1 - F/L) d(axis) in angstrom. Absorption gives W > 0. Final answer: 9.8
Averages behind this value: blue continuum 7.08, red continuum 9.82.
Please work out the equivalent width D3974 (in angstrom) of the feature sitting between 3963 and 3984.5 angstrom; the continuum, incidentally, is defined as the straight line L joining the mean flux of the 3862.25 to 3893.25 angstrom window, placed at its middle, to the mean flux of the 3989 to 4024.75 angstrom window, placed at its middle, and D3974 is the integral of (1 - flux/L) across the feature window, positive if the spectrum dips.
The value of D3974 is 7.52 angstrom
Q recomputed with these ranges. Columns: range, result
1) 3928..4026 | 7.59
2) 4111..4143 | 10.7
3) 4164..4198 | 10.2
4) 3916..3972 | 5.75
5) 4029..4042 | 9.98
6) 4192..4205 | 9.95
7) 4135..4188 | 10.3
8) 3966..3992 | 7.2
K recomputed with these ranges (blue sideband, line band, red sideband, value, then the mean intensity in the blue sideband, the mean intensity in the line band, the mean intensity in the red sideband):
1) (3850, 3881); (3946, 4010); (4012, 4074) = 8.32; 7.4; 7.89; 9.98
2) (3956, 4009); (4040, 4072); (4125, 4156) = -3.32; 7.79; 9.91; 10.3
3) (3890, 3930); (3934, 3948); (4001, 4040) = 5.08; 7.55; 5.28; 10.1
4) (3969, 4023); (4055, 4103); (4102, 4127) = 1.17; 9.06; 9.84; 10.5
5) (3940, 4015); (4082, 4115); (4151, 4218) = -2.56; 7.93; 9.96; 10.2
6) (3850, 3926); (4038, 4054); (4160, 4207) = -2.49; 7.44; 10.2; 10.1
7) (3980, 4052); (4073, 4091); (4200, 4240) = -0.80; 9.87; 10.3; 9.79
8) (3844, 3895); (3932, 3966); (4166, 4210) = 8.21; 7.22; 6.03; 10.1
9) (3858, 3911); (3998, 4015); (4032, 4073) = -1.66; 7.2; 10.1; 9.97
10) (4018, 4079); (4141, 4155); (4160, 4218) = -0.30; 9.9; 10.3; 10.2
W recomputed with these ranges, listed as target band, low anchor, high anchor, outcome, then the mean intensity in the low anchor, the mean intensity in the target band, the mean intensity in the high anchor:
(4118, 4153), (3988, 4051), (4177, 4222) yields -1.6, 9.95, 10.5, 10.2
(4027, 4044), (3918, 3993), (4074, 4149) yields -3.4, 6.49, 10.1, 10.2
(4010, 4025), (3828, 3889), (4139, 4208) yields -3.4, 6.6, 10.3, 10.2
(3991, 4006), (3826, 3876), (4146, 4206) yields -2.6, 6.57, 9.62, 10.2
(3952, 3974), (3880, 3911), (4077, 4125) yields 7.0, 7.18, 5.57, 10.2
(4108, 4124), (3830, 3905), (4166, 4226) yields -2.8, 6.8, 10.9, 10.1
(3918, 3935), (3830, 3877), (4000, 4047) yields 5.9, 6.69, 5.28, 10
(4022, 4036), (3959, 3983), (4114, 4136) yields -3.4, 5.91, 9.59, 10.7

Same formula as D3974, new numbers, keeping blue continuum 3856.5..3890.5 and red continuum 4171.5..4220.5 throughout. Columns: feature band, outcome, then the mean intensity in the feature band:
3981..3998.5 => -2.7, 9.26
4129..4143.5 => -1.2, 10.3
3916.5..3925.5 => -0.3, 7.63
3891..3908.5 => -1.0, 7.56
